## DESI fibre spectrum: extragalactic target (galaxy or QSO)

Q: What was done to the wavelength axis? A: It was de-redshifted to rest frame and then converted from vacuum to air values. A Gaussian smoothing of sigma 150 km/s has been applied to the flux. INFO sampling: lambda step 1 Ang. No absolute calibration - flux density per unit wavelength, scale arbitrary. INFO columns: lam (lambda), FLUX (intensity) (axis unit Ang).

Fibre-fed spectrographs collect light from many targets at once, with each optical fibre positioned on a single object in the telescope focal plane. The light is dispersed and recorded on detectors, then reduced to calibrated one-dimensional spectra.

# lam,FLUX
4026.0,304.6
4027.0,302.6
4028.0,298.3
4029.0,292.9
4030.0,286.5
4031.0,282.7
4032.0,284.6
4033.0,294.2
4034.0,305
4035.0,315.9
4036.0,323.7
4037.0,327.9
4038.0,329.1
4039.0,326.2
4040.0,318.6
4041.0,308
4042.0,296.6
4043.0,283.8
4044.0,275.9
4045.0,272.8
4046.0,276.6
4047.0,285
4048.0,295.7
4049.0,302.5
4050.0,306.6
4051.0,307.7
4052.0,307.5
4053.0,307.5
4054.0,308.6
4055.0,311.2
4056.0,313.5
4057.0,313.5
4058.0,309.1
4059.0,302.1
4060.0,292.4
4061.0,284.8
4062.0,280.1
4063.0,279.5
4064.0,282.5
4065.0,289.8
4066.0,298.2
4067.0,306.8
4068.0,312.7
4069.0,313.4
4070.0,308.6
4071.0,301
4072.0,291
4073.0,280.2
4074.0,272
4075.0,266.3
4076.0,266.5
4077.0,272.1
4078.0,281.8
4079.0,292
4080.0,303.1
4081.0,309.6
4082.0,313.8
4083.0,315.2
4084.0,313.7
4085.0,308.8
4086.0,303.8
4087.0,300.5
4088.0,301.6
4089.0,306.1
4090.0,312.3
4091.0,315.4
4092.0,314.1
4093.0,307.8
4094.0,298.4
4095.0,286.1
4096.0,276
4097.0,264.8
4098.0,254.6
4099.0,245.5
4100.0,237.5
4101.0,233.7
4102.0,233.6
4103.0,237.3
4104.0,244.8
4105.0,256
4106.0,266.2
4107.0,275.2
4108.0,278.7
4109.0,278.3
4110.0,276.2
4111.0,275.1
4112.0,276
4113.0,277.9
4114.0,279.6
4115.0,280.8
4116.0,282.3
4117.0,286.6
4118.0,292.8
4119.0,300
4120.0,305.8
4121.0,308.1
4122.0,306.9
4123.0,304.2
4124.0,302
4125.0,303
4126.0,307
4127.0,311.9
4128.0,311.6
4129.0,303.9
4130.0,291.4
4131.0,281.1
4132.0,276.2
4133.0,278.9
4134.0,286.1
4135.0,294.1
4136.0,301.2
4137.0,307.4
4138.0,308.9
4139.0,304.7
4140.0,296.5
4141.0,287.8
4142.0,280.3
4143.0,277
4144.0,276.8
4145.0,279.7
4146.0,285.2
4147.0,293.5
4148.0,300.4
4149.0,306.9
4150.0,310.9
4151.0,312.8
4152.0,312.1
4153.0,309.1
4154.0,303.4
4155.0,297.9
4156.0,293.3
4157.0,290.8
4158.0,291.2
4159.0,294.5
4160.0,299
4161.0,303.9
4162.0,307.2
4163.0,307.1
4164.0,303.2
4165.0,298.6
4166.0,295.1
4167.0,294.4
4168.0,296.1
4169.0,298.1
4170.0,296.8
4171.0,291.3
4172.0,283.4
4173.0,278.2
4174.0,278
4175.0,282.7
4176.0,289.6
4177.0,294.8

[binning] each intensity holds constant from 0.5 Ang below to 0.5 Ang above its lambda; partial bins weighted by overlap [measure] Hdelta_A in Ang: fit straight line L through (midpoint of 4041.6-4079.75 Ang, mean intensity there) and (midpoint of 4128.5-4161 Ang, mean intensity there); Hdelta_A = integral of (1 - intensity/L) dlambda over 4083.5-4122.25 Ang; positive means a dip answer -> 1.62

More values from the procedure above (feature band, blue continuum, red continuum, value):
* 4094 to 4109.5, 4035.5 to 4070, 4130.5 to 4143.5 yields 1.9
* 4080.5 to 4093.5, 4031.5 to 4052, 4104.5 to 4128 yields -0.7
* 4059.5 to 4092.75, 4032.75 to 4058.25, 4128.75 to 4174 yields 0.6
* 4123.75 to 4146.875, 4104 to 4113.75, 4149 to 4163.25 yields -0.4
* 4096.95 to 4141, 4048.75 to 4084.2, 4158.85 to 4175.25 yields 2.0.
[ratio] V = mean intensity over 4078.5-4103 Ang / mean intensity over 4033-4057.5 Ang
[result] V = 0.95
